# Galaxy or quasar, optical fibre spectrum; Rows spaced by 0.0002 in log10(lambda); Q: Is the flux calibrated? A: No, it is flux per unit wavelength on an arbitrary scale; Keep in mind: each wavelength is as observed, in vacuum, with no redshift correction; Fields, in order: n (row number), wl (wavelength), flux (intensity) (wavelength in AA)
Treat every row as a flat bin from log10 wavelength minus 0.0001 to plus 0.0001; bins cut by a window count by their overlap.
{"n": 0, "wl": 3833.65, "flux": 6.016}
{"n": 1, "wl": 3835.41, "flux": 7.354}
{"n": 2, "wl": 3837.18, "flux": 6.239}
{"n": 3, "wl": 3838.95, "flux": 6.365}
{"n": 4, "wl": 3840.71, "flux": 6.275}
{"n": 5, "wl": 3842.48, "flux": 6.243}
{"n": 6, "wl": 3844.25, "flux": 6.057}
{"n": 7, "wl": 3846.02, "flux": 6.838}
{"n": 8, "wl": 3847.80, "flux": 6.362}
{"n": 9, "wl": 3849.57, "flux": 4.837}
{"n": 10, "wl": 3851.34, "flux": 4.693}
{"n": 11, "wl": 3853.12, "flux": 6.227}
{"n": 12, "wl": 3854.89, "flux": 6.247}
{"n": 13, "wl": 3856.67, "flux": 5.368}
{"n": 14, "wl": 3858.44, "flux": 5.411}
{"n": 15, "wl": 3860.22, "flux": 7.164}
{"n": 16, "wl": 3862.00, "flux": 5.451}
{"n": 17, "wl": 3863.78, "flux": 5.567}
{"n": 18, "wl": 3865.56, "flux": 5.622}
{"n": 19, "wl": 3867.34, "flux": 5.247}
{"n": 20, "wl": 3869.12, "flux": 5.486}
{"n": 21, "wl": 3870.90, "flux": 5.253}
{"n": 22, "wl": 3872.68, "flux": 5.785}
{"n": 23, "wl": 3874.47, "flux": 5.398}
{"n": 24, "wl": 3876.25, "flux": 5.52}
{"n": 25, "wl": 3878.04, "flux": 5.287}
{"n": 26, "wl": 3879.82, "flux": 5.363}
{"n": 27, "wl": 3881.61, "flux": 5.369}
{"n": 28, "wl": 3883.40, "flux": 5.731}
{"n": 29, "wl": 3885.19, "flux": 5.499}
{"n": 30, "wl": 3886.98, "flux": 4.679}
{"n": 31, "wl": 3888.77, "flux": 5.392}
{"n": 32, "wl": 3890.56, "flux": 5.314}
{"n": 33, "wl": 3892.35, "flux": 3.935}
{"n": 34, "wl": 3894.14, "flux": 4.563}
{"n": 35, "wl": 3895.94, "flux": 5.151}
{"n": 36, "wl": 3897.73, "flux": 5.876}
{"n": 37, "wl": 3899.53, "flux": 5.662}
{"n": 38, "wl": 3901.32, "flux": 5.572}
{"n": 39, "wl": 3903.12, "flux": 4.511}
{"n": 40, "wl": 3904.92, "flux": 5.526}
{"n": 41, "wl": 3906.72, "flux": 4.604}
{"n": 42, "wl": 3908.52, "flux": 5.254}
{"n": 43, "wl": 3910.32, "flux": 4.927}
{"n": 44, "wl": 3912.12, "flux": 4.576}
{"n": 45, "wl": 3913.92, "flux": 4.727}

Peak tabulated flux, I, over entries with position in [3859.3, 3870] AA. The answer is 7.164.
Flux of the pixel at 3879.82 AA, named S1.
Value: 5.363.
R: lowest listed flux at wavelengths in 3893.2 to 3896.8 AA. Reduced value 4.563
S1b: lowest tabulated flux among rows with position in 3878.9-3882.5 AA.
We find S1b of 5.363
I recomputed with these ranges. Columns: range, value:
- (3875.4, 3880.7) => 5.52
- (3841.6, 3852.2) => 6.838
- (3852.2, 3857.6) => 6.247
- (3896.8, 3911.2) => 5.876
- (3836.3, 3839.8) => 6.365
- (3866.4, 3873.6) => 5.785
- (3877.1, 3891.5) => 5.731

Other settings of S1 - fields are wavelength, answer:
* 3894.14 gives 4.563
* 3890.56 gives 5.314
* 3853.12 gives 6.227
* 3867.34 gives 5.247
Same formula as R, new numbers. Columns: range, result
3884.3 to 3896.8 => 3.935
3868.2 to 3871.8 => 5.253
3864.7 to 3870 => 5.247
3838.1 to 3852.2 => 4.693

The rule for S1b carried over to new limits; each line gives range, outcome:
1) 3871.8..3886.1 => 5.287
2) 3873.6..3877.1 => 5.398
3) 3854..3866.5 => 5.368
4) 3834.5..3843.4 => 6.239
